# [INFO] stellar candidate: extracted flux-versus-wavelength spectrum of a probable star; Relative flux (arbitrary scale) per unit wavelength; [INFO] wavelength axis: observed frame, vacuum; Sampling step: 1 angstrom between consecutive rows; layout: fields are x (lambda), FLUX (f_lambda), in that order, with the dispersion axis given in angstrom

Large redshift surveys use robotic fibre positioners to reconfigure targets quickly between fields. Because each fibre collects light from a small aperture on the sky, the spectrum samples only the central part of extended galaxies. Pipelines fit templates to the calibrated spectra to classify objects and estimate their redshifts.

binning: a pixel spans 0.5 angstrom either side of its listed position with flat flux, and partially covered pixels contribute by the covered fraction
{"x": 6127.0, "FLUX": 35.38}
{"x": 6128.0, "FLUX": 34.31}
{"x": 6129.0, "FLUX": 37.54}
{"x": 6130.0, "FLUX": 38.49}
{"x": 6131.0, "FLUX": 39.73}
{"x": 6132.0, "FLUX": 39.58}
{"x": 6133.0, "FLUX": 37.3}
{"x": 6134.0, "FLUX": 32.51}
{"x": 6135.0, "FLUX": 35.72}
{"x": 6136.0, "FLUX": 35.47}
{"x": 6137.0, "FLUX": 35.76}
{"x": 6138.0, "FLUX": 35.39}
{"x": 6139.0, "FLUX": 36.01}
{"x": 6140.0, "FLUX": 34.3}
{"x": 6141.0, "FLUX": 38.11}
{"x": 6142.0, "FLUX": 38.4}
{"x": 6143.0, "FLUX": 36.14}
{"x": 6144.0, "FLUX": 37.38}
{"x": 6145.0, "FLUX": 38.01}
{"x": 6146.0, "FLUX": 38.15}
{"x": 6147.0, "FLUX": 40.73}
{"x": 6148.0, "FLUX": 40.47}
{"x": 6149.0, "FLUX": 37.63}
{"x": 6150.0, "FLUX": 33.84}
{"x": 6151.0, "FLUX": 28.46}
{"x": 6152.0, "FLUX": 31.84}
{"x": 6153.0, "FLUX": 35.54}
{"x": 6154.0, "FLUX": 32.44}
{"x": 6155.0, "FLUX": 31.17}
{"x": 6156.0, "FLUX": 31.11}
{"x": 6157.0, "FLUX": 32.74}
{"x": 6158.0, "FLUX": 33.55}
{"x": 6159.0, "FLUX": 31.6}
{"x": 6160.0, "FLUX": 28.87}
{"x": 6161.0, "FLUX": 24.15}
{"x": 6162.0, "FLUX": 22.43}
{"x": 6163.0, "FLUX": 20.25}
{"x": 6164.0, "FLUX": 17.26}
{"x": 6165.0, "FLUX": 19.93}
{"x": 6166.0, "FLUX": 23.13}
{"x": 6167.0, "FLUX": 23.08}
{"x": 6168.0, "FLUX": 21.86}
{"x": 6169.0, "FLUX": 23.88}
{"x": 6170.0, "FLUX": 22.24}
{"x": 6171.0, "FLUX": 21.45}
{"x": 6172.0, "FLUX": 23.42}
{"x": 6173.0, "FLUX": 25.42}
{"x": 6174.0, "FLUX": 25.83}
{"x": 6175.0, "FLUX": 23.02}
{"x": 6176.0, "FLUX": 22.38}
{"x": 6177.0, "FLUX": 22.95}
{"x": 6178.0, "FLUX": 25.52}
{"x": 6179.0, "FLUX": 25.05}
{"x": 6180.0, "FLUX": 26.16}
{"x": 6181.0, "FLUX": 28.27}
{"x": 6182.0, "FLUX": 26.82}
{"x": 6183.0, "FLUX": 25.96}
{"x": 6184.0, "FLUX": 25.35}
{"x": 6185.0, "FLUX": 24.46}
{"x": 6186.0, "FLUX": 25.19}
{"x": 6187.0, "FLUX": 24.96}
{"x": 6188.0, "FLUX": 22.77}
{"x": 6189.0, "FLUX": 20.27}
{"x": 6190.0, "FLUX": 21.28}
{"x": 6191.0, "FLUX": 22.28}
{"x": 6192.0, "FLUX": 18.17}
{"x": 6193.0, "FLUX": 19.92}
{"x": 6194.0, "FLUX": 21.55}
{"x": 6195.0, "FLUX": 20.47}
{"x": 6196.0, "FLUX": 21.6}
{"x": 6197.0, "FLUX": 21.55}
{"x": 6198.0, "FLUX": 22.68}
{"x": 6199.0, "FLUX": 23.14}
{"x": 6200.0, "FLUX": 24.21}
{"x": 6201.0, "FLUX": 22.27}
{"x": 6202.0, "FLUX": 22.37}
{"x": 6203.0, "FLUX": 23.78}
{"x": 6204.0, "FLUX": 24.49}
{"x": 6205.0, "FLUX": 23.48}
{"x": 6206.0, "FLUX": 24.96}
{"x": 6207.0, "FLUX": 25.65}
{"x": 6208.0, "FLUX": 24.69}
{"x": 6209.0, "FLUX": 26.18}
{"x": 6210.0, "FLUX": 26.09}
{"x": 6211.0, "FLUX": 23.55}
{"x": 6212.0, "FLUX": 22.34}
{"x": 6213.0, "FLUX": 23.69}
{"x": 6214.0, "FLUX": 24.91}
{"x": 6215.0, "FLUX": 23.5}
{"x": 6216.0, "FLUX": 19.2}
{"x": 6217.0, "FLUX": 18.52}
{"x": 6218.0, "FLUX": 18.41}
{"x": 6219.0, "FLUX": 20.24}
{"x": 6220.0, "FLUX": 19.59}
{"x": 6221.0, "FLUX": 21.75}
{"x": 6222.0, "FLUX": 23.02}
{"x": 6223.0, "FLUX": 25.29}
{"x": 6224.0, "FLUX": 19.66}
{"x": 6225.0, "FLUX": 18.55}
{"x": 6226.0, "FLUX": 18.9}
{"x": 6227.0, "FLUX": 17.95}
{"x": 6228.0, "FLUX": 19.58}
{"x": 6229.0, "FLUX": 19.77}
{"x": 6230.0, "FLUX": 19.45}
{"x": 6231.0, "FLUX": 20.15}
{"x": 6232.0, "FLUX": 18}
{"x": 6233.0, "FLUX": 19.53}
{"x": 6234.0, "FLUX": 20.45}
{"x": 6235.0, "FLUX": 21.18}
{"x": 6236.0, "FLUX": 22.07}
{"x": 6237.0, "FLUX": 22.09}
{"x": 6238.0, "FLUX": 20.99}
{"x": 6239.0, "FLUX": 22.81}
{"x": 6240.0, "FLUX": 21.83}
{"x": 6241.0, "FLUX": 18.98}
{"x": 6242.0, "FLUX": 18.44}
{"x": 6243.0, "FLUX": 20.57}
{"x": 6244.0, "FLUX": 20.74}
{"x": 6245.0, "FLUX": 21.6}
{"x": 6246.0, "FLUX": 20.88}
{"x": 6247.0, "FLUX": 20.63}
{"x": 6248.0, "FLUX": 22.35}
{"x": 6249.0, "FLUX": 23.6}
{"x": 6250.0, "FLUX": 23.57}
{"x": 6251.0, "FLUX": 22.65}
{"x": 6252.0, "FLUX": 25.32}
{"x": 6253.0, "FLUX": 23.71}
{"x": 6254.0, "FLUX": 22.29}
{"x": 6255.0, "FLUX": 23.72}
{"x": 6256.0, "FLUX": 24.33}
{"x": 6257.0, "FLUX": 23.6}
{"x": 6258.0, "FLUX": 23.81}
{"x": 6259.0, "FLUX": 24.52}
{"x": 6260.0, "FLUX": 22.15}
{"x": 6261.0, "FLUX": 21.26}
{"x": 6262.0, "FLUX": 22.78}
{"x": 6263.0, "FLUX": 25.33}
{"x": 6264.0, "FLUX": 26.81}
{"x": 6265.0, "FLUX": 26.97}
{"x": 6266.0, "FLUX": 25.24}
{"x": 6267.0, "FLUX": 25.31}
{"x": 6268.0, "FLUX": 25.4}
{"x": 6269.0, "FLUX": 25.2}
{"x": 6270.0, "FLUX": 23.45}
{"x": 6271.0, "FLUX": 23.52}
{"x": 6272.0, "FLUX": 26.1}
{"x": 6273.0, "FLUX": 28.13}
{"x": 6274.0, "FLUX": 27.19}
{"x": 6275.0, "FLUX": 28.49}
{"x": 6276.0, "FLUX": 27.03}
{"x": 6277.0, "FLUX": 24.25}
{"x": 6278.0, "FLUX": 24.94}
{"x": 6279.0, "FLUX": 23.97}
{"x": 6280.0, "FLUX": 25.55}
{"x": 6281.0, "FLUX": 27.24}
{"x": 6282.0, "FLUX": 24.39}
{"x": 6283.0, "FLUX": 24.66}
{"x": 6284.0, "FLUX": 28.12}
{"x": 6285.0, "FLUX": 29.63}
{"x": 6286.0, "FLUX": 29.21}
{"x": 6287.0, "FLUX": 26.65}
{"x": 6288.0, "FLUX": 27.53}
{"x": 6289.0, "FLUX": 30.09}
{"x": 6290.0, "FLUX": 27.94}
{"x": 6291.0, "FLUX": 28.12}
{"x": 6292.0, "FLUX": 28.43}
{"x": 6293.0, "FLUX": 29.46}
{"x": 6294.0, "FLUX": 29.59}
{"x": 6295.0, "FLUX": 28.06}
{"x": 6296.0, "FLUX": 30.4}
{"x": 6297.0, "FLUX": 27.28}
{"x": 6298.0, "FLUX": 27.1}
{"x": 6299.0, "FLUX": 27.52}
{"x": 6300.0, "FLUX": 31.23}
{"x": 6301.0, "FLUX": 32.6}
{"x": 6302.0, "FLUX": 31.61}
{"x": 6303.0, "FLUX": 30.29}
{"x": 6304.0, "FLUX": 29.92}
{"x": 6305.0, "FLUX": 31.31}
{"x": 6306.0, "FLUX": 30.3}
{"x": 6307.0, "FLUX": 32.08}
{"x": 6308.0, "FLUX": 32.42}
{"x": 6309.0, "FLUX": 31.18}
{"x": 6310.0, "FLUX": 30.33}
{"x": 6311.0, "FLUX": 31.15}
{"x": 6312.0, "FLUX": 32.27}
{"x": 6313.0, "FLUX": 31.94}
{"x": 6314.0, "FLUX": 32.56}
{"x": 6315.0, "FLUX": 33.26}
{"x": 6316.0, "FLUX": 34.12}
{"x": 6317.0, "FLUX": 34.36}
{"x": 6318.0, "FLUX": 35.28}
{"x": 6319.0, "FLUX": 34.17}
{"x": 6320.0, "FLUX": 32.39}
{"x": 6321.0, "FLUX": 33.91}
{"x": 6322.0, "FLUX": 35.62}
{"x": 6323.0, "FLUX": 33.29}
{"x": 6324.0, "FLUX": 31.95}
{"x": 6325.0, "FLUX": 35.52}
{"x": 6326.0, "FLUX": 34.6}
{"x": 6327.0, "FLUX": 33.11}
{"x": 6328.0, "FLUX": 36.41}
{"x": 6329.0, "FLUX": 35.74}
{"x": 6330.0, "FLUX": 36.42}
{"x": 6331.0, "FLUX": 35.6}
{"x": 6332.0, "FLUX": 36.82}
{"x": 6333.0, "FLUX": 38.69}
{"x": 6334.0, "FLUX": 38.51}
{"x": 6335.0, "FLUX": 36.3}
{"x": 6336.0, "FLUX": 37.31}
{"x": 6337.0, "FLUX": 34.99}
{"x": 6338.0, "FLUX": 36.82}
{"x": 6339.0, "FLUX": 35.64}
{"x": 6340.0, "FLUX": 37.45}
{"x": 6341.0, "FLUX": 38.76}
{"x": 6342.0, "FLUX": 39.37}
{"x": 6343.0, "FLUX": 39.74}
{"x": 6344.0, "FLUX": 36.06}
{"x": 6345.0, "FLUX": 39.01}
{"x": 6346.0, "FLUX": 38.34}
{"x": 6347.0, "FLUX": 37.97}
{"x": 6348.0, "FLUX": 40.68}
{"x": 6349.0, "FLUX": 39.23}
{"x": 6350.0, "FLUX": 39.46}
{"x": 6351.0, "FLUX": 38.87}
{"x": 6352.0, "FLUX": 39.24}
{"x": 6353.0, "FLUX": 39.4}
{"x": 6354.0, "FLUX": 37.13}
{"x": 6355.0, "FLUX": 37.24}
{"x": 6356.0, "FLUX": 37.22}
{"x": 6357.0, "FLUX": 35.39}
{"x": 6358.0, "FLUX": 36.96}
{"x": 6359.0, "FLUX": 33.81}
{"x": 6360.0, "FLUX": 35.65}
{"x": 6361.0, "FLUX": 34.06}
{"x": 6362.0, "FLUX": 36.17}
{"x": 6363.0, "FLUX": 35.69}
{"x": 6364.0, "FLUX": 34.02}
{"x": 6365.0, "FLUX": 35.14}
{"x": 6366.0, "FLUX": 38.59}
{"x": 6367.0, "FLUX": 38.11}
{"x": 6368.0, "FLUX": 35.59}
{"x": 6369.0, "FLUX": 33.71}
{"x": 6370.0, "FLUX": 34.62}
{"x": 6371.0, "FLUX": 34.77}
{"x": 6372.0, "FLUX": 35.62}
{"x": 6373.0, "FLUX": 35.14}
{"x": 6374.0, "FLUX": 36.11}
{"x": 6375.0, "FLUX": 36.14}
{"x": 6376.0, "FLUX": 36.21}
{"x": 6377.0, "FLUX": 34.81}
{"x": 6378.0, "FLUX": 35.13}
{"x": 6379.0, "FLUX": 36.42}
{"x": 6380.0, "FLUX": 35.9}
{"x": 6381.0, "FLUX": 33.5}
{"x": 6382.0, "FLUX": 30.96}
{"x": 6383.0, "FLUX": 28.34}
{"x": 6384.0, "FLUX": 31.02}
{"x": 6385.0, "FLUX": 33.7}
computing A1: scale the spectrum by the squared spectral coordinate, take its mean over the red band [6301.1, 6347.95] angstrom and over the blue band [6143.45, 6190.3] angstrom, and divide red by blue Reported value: 1.33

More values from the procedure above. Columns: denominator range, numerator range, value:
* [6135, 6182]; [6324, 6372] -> 1.32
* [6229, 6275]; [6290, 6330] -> 1.42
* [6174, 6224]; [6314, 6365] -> 1.64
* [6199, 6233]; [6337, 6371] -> 1.77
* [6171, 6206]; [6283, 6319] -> 1.34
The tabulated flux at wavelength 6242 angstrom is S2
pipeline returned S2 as 18.44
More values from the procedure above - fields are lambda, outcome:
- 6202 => 22.37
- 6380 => 35.9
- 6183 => 25.96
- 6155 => 31.17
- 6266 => 25.24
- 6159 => 31.6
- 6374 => 36.11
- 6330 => 36.42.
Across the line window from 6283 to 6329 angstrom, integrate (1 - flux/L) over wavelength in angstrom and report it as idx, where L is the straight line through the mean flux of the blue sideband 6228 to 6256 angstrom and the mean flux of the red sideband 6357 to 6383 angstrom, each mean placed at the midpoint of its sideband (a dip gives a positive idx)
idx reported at -4.6 angstrom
